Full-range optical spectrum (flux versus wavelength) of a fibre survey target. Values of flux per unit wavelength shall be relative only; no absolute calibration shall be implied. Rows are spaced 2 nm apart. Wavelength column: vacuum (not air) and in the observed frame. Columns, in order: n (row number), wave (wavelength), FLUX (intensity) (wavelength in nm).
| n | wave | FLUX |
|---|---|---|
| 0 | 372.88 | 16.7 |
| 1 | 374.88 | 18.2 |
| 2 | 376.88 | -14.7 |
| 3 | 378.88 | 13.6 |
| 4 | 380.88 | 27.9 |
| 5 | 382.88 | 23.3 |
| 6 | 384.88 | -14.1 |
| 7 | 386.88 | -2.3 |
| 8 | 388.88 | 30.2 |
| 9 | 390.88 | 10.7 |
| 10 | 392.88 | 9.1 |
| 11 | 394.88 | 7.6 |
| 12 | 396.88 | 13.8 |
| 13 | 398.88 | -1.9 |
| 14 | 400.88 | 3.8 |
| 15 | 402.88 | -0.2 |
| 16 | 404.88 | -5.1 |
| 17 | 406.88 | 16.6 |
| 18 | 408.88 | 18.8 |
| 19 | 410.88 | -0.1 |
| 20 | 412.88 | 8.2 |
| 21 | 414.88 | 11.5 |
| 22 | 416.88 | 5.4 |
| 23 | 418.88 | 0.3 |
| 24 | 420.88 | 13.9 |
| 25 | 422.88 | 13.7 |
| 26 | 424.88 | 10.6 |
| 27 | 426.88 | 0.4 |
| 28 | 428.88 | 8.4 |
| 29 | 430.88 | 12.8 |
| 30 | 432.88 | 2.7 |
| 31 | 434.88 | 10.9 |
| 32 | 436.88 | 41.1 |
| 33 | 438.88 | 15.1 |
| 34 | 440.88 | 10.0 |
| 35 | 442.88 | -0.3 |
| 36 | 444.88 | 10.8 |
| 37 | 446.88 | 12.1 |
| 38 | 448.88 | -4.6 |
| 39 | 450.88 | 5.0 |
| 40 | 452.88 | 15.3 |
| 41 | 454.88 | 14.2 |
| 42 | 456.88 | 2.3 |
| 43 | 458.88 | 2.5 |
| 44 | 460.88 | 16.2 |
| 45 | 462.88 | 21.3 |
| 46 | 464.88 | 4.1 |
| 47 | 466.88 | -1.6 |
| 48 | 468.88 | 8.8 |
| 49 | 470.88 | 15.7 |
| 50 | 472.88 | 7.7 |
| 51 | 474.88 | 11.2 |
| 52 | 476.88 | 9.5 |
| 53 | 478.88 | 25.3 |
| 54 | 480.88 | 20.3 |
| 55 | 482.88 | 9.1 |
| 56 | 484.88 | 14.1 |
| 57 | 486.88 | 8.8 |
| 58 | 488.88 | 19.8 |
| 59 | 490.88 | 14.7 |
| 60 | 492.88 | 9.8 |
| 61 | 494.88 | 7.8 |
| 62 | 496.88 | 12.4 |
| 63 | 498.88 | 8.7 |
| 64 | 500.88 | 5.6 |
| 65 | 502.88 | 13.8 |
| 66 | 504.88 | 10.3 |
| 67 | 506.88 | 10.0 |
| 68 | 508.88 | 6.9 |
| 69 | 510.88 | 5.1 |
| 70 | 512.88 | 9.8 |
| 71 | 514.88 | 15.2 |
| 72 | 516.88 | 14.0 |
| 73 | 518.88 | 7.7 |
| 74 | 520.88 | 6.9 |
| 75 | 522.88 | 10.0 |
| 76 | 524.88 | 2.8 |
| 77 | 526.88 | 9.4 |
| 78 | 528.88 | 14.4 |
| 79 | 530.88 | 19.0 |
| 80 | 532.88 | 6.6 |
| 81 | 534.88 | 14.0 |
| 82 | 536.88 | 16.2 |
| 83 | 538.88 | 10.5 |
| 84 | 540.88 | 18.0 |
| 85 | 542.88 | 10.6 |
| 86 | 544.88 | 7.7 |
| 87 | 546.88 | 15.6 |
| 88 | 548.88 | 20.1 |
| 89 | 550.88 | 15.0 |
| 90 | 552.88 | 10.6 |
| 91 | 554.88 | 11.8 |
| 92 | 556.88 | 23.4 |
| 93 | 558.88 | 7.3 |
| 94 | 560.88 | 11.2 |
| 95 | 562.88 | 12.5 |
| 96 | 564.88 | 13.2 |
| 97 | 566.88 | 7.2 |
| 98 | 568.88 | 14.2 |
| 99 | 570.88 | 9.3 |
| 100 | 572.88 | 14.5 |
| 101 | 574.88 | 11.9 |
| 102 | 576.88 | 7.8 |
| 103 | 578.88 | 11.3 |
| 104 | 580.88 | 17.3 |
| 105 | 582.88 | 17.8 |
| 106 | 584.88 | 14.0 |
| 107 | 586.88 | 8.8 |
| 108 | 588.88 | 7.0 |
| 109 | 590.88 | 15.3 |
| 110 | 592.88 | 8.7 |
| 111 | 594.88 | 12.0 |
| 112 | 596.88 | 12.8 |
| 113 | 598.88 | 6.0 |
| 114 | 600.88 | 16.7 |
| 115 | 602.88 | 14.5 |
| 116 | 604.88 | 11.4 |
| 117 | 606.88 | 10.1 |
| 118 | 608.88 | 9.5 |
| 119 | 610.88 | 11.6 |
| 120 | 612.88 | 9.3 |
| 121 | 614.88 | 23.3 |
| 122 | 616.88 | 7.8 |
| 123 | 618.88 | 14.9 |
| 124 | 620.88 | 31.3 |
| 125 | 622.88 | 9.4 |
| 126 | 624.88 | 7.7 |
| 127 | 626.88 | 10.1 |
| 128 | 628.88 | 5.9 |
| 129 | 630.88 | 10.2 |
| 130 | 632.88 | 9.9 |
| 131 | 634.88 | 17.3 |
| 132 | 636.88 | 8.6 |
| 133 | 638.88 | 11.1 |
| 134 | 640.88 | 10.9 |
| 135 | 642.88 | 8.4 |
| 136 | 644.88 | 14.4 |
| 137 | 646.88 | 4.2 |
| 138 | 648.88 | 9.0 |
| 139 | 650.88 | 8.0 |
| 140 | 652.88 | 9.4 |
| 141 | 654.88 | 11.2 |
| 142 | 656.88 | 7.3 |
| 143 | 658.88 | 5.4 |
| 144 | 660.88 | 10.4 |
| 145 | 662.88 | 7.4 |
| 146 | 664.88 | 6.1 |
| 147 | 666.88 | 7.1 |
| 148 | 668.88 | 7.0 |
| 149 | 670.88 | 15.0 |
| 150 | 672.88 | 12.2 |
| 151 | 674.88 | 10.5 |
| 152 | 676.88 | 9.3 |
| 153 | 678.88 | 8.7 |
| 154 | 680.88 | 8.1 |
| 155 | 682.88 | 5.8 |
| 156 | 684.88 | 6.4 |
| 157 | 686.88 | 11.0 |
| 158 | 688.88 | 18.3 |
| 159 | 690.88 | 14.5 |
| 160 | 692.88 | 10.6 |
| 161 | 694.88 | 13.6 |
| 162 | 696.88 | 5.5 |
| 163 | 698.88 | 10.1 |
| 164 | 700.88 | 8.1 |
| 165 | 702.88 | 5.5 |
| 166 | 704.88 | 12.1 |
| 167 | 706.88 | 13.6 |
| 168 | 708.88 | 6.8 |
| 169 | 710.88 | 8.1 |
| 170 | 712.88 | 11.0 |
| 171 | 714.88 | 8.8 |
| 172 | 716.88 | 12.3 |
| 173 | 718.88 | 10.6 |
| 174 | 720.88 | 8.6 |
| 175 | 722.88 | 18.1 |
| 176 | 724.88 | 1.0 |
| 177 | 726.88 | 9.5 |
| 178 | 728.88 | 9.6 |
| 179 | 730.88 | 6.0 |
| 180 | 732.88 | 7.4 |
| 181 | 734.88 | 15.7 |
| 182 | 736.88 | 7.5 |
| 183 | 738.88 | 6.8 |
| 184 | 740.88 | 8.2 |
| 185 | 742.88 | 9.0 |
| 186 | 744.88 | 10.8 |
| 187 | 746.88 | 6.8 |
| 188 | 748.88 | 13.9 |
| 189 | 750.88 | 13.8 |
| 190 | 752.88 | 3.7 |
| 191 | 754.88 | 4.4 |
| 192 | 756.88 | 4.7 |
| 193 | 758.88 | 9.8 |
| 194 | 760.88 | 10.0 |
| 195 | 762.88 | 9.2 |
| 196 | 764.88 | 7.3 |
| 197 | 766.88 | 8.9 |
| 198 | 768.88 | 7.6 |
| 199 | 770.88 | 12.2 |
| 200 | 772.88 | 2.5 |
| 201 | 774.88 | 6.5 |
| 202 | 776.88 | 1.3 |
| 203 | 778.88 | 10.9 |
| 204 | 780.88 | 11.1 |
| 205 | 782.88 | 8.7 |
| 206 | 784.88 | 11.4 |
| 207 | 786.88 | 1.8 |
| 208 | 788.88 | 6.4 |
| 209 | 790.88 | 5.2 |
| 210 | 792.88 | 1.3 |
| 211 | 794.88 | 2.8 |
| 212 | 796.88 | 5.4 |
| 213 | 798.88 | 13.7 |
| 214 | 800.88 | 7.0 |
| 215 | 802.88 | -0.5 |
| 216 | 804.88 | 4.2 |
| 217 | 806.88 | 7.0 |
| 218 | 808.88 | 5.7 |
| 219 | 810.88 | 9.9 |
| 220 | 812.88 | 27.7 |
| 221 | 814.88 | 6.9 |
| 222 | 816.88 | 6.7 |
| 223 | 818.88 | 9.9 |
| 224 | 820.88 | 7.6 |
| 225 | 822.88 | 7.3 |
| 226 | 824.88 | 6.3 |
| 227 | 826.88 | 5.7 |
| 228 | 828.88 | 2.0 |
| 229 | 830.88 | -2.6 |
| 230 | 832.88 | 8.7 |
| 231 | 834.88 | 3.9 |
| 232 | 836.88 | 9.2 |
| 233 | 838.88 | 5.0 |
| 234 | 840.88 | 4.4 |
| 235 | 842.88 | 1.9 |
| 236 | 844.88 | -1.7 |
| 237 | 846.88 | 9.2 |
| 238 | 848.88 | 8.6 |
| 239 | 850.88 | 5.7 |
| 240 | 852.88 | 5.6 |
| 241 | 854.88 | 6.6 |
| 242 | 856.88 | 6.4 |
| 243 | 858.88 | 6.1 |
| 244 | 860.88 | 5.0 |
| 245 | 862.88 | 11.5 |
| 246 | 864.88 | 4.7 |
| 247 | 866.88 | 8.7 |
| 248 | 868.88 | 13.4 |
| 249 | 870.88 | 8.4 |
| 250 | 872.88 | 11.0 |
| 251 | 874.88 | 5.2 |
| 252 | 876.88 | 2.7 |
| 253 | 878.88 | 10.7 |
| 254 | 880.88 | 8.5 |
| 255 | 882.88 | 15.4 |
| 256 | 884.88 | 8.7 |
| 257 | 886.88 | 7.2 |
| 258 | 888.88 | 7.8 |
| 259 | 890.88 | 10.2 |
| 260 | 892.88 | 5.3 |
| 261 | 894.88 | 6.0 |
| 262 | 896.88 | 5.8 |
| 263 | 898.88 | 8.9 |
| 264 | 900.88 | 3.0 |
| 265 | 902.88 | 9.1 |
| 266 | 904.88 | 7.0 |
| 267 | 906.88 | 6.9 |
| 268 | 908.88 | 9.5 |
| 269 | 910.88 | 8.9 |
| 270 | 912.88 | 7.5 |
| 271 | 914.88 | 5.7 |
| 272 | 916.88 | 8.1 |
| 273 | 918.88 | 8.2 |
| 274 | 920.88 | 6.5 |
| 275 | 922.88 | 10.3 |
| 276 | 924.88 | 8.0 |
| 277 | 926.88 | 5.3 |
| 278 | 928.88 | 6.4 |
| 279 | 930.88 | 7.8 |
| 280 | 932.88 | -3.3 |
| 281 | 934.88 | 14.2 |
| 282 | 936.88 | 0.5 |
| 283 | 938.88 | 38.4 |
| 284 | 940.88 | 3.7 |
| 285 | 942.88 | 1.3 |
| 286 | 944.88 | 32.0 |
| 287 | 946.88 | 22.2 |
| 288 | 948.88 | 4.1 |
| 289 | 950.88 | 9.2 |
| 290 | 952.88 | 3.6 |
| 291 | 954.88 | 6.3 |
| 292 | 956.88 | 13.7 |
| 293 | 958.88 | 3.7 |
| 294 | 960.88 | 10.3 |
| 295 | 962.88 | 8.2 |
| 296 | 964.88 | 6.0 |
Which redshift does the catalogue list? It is 0.239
